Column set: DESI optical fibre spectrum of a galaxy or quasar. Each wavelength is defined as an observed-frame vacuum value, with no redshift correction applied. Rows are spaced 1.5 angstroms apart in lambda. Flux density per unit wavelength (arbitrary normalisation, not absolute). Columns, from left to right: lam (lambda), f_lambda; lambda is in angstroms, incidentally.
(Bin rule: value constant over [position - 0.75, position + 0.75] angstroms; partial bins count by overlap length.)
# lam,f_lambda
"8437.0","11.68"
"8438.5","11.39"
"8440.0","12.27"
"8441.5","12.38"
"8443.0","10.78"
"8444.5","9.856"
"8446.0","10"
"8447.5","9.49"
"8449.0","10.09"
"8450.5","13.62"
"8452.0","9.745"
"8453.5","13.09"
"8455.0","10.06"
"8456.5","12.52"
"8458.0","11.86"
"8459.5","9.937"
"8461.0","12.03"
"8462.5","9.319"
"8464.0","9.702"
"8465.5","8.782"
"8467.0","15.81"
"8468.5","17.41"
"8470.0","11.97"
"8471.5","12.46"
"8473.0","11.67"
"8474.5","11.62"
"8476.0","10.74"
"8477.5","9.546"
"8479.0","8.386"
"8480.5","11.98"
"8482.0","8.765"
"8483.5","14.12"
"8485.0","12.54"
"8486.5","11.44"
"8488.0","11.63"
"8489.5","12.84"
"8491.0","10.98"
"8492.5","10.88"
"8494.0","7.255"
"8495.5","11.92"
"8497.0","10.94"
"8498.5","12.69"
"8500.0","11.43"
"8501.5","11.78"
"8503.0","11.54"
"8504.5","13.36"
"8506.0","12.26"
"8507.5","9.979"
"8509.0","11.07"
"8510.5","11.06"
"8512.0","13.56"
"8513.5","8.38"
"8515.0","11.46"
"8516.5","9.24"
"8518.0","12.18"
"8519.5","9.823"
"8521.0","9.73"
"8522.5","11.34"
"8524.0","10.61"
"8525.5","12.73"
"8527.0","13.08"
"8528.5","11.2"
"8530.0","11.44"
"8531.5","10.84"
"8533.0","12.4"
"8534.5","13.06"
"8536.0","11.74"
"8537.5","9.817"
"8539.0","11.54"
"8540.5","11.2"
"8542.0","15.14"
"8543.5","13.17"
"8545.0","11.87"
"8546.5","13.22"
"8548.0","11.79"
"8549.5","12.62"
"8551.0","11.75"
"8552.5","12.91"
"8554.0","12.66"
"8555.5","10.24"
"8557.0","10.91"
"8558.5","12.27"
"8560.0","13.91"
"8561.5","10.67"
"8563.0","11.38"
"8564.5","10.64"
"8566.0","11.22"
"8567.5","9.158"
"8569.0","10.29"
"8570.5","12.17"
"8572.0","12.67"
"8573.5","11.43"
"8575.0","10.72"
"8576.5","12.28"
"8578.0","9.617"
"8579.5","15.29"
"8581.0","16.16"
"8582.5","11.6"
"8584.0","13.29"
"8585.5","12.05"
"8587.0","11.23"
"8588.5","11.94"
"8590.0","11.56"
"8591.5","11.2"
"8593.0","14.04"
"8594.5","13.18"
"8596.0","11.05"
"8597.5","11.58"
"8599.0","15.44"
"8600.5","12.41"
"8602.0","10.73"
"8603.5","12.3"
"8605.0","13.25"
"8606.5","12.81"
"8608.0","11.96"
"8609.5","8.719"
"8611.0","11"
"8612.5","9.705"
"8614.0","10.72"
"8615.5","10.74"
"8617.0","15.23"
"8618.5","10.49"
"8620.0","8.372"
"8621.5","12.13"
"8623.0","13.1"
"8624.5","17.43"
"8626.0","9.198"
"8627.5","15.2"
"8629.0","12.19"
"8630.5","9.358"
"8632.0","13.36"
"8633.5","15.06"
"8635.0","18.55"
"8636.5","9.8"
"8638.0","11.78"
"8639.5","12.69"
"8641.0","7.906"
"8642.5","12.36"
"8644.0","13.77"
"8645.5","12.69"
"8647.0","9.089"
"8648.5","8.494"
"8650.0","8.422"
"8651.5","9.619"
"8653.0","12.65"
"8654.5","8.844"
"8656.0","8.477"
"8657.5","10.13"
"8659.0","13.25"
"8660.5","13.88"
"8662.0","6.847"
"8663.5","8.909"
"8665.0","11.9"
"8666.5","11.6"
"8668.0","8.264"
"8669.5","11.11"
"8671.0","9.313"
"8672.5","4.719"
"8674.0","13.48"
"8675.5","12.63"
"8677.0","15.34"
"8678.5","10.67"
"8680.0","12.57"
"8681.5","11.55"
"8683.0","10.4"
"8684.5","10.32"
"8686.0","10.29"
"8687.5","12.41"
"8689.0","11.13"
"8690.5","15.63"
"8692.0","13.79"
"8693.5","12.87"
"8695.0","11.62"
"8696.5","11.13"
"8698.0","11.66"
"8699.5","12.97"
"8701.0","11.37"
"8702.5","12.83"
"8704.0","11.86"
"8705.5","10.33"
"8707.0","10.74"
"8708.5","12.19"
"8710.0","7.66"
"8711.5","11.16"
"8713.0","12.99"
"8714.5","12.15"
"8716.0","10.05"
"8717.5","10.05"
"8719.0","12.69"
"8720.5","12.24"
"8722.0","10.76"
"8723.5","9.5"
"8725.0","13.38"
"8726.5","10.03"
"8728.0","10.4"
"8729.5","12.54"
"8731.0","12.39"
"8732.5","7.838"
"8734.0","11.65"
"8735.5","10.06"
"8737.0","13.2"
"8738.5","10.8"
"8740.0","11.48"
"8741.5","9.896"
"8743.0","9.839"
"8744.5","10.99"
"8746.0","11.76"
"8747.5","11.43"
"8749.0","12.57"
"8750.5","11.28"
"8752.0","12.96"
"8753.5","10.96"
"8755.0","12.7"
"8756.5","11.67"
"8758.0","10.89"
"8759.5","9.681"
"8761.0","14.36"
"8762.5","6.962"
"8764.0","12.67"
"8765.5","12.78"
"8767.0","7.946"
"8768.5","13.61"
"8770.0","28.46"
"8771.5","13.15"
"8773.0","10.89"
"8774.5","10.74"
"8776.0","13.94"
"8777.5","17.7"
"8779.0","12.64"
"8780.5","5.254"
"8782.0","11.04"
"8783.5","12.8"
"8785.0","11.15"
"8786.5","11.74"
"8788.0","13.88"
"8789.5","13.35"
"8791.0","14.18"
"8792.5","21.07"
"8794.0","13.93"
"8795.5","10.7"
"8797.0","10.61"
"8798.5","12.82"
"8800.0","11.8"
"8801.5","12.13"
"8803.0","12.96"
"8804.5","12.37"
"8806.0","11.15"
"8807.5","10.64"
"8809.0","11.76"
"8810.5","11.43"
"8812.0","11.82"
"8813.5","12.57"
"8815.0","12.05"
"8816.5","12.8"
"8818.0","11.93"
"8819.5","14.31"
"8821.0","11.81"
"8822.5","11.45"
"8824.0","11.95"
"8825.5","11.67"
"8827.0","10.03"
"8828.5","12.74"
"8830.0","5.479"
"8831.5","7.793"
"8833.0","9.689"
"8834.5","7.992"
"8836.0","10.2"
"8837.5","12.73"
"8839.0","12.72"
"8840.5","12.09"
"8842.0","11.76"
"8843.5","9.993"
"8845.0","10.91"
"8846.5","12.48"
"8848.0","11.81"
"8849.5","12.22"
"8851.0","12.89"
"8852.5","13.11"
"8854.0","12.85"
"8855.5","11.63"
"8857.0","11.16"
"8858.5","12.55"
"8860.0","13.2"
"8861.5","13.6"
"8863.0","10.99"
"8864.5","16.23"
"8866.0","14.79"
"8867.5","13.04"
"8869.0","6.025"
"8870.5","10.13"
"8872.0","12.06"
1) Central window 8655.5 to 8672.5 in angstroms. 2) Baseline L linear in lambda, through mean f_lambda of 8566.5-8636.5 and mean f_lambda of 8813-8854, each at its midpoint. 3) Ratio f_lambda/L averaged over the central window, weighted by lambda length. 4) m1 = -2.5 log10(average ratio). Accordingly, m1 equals 0.18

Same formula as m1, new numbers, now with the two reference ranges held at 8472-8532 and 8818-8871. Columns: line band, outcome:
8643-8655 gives 0.08 mag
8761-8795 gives -0.15 mag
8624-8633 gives -0.13 mag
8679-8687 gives 0.03 mag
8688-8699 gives -0.10 mag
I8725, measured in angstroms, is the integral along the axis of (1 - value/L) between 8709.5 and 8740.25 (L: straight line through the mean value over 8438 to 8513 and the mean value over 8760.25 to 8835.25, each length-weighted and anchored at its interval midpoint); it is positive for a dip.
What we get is 2.26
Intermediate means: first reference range 11.4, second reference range 12.2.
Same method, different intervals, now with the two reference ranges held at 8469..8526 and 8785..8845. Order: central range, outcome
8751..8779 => -2.7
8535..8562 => -1.9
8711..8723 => 0.2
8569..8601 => -2.8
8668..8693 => 0.2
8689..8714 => -0.6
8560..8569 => 0.4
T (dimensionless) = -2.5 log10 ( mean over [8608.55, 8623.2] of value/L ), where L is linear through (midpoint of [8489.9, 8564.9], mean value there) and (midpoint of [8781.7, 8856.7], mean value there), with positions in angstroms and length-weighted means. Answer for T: 0.068 mag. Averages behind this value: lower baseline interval 11.6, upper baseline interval 11.9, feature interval 11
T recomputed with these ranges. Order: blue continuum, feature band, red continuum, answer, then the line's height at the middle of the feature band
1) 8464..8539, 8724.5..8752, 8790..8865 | 0.06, 11.8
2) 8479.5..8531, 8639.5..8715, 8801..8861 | 0.03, 11.5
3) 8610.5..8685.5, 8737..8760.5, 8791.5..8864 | 0.02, 11.6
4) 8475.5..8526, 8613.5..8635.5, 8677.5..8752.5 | -0.13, 11.3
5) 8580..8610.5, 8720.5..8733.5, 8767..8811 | 0.17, 12.8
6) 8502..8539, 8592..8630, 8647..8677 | -0.14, 10.6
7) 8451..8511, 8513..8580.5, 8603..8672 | -0.02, 11.4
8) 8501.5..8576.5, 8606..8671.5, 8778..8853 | 0.03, 11.7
